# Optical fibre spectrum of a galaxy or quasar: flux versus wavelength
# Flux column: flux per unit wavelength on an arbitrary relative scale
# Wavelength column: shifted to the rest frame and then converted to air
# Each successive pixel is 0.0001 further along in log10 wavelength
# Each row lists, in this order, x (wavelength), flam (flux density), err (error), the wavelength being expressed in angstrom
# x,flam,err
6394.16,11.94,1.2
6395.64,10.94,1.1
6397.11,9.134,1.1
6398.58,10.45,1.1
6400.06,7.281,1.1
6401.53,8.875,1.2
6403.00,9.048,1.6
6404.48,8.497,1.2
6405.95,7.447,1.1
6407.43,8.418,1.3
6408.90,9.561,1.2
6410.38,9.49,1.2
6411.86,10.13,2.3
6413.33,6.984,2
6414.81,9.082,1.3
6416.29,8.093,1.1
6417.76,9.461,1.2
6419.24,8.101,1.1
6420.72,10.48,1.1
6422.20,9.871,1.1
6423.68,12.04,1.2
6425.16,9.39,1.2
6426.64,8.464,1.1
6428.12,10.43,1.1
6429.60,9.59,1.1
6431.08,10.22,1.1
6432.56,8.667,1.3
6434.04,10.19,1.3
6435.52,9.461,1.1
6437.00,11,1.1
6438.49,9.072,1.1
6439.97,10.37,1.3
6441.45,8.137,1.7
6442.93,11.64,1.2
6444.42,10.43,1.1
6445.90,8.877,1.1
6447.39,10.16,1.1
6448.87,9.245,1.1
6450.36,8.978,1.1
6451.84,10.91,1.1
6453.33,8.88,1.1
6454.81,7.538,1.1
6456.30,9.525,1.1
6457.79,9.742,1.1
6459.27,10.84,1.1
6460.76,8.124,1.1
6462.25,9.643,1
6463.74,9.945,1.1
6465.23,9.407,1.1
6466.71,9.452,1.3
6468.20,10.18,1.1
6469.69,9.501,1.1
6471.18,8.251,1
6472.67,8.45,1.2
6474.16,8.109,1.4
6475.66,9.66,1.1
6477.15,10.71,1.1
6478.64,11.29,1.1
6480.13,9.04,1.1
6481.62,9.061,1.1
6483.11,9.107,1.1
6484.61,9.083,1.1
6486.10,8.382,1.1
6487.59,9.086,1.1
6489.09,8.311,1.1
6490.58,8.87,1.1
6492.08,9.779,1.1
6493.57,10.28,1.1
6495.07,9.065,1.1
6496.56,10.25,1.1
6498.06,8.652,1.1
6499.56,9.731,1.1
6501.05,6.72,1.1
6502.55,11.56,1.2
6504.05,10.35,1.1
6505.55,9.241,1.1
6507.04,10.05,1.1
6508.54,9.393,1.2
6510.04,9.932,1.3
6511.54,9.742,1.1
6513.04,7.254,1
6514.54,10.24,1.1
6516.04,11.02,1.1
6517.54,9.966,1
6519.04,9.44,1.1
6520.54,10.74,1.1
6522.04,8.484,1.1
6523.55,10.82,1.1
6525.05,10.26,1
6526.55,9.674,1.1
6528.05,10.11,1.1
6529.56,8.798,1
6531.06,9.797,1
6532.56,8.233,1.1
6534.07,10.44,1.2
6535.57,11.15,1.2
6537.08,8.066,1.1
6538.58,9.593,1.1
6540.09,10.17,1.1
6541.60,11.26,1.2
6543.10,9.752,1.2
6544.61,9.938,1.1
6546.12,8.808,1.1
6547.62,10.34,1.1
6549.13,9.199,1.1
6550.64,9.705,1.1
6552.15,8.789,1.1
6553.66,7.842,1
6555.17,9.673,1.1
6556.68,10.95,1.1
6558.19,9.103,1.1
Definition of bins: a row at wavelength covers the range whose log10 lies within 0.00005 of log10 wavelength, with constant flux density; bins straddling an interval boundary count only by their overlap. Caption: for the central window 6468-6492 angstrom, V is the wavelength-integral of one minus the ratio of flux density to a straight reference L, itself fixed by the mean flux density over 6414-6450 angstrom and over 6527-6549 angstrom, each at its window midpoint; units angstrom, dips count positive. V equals 1.3 angstrom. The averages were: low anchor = 9.67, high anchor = 9.73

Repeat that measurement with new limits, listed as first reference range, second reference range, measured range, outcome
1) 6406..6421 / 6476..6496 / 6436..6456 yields -1.15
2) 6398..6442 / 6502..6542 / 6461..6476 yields 0.51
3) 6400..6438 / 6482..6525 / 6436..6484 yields -0.81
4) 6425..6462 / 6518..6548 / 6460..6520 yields 1.76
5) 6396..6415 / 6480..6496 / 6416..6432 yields -1.41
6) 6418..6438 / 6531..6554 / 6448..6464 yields 0.61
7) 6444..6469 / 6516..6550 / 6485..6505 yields 0.73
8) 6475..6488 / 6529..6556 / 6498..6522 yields -0.25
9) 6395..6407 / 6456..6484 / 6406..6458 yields -1.70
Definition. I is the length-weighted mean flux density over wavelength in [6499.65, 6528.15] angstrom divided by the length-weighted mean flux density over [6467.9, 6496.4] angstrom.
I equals 1.0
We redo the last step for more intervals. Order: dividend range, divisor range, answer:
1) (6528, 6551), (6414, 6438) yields 1.01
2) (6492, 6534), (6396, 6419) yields 1.09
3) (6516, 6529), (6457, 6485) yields 1.06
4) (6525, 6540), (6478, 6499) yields 1.03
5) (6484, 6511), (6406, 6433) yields 1.01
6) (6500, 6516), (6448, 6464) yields 1.01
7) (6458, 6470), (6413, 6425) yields 1.03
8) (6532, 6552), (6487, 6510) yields 1.03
